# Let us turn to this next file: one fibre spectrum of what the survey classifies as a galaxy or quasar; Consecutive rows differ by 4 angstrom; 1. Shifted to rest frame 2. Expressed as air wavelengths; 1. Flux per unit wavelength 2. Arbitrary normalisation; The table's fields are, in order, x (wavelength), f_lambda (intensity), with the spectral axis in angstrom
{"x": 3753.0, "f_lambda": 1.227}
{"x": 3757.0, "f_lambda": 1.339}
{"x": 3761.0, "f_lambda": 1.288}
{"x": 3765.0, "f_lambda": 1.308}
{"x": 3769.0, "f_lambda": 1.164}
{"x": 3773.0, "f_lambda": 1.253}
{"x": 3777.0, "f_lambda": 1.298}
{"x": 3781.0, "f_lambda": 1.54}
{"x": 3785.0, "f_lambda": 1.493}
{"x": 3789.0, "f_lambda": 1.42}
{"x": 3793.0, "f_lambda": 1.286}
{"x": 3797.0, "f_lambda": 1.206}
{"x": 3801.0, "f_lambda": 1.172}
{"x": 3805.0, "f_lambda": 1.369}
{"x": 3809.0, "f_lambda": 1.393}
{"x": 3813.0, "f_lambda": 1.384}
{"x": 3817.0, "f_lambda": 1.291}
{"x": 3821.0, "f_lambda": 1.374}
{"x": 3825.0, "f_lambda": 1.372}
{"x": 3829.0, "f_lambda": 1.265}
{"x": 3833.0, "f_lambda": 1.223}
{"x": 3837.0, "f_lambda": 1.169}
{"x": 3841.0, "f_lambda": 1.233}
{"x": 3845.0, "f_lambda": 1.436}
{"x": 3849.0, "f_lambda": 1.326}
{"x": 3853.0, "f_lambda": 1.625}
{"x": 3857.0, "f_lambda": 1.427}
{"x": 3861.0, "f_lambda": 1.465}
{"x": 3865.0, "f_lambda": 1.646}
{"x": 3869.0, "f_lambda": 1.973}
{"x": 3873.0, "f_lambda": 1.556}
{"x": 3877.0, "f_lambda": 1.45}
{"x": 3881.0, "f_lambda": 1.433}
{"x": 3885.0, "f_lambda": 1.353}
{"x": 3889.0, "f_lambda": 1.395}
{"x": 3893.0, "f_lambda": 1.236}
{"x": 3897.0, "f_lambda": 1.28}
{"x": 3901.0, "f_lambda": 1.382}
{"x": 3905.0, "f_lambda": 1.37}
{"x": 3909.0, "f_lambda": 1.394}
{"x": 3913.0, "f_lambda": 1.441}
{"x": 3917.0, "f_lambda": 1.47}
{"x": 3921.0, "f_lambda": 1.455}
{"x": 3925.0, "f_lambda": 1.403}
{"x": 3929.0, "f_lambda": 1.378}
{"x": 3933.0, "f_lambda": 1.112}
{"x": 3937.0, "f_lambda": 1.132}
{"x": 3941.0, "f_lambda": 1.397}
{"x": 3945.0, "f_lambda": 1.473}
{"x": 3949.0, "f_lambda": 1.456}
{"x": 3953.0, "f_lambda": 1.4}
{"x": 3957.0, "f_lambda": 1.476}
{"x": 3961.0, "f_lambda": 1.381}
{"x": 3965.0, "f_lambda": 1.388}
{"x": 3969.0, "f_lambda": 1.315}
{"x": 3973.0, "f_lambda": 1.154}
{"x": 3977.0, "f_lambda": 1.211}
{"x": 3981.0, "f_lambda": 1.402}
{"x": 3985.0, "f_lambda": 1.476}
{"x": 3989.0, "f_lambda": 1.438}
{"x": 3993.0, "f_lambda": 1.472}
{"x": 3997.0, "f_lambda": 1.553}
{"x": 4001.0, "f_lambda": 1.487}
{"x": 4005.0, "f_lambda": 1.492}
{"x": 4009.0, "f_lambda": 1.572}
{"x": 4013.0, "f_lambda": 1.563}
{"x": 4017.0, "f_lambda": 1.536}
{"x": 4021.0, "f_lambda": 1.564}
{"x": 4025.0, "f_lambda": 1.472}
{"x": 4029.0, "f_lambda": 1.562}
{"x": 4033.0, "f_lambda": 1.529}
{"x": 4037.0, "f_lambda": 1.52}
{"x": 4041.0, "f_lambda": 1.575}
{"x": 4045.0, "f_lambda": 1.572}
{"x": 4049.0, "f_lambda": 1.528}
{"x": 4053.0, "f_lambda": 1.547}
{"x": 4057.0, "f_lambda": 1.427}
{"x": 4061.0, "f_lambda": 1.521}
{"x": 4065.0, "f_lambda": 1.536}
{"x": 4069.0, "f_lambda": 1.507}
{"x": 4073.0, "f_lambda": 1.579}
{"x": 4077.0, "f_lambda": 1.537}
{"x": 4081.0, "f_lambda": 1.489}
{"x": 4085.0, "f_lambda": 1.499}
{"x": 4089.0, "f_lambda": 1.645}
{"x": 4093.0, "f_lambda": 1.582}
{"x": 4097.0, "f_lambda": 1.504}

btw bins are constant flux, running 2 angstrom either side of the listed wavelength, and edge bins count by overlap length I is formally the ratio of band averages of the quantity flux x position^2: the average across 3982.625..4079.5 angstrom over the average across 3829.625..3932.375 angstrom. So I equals 1.16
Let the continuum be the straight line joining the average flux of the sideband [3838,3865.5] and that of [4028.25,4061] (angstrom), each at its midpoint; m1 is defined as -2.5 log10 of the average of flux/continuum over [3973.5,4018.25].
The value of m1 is 0.03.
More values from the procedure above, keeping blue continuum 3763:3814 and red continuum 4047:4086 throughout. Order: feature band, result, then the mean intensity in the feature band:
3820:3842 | 0.07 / 1.27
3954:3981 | 0.09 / 1.33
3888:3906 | 0.06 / 1.33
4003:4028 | -0.04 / 1.53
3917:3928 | -0.01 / 1.43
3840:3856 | -0.04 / 1.42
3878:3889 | 0.00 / 1.4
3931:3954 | 0.09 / 1.33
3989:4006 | -0.02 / 1.49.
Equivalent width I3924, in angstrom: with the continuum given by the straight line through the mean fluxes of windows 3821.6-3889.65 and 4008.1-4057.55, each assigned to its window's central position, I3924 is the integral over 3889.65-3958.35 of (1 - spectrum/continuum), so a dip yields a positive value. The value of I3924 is 4.92 angstrom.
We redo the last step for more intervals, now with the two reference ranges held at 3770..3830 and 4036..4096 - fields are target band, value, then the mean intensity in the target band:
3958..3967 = 0.40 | 1.39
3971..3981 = 1.66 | 1.23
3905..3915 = 0.09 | 1.41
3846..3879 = -4.02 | 1.55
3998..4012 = -0.29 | 1.52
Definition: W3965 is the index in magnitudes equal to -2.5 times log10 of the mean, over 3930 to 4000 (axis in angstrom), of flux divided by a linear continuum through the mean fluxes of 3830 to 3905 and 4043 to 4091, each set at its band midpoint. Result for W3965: 0.08 mag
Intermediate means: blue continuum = 1.42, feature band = 1.37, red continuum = 1.53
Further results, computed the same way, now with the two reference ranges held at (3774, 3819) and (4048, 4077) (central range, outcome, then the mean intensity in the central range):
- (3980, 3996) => 0.01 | 1.46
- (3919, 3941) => 0.10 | 1.31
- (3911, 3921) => -0.02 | 1.46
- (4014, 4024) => -0.04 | 1.54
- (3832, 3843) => 0.14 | 1.21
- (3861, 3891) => -0.10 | 1.54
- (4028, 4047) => -0.03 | 1.55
